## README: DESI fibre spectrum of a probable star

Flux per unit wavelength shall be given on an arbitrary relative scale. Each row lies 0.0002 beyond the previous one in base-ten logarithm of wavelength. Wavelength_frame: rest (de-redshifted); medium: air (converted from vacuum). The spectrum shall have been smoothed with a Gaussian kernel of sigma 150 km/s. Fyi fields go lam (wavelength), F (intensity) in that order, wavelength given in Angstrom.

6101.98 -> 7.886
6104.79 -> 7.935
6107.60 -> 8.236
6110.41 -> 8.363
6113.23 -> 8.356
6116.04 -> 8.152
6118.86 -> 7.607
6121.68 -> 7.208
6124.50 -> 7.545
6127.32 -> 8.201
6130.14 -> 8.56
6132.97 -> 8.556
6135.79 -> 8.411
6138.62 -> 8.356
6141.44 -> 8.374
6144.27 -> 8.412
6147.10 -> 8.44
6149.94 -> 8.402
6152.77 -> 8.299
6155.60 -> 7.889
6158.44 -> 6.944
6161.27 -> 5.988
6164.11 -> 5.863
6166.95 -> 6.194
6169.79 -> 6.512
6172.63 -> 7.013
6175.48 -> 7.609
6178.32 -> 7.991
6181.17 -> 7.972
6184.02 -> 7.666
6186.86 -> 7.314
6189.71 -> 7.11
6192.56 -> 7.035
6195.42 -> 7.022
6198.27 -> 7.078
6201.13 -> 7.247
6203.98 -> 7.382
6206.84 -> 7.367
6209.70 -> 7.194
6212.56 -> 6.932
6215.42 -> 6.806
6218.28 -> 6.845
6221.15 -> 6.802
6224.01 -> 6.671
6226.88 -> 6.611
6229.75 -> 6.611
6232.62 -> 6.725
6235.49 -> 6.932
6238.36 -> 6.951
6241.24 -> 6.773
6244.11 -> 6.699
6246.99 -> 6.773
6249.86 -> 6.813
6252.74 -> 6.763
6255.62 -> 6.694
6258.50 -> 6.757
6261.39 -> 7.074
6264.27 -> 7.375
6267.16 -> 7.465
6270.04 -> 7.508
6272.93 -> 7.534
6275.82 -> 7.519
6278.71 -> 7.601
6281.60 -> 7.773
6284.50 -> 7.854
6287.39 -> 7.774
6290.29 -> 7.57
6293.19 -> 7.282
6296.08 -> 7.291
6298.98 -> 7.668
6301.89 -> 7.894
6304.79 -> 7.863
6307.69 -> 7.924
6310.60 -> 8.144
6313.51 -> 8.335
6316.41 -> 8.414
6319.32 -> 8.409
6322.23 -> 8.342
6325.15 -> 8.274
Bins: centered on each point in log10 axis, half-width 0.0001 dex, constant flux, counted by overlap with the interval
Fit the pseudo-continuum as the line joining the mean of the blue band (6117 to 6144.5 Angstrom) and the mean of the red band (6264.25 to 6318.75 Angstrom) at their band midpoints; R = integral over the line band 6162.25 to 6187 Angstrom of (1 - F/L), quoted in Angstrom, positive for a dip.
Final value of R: 2.8 Angstrom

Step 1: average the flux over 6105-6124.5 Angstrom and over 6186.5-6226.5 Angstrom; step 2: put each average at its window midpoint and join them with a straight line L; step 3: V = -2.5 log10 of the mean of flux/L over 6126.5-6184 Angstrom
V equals -0.02 mag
